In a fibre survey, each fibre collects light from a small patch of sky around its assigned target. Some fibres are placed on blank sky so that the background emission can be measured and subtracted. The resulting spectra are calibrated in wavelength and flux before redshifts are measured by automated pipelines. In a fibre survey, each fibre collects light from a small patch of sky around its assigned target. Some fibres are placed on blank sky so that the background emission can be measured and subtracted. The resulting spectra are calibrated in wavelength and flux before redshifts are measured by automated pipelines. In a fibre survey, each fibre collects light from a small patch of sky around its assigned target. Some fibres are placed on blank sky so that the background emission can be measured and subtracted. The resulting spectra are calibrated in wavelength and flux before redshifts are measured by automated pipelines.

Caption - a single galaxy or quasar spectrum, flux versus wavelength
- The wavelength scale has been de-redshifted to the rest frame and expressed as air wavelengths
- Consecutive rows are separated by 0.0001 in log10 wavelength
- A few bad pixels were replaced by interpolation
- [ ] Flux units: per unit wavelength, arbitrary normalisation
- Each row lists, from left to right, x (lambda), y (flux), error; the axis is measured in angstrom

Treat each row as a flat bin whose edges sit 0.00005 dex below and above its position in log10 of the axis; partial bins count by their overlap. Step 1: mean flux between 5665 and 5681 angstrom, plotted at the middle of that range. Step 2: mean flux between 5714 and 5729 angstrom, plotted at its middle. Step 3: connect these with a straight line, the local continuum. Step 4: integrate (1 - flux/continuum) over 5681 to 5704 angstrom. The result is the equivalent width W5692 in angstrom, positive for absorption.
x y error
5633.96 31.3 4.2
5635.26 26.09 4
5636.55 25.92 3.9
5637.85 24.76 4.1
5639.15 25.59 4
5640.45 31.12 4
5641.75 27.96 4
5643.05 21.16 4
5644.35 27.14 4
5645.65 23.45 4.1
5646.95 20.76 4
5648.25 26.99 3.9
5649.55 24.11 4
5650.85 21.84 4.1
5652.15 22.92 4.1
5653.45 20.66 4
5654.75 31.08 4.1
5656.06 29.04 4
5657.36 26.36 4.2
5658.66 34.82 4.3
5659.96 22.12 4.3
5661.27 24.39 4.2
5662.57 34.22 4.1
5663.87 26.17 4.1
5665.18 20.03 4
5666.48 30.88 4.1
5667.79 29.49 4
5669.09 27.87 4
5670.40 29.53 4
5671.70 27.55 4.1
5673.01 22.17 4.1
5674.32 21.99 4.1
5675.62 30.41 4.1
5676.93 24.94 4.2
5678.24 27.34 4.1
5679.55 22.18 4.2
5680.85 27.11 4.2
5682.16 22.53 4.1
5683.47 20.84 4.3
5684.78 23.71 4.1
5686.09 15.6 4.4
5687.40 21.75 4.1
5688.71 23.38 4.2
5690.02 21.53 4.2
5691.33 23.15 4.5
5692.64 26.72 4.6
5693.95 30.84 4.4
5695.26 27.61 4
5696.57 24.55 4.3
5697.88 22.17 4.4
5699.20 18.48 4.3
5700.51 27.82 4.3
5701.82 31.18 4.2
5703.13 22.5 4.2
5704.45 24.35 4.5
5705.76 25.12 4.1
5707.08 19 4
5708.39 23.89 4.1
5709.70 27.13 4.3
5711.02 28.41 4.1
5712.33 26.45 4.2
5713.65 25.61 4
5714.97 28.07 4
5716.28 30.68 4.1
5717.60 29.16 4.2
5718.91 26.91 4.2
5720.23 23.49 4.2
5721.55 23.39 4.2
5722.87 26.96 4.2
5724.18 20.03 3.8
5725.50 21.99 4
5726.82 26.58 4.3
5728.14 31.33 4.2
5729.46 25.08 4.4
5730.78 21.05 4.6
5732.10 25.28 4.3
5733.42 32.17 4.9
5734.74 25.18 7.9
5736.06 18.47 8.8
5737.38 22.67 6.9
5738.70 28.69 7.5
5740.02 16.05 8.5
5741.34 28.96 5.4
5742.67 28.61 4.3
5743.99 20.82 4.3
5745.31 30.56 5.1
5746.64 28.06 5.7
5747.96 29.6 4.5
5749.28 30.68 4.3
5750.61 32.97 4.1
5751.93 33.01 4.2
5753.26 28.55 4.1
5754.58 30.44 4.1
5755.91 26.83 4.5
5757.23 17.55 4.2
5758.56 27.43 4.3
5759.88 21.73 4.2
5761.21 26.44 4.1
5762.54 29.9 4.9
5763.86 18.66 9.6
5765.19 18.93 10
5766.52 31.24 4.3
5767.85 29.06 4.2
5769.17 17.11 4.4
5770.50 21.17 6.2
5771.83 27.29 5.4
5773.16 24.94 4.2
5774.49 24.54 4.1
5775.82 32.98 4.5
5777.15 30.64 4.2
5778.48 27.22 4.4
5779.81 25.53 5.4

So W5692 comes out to 2.16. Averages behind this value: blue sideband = 26.4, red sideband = 26.2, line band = 23.9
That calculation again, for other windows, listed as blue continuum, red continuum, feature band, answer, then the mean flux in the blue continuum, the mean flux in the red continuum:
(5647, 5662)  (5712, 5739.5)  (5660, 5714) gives 1.19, 25.7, 25.6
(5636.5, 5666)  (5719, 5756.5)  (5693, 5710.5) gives 0.73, 25.8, 26.3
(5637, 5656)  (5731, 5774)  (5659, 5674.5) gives -0.88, 25.1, 25.9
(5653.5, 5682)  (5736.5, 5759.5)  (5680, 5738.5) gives 4.70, 26.9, 27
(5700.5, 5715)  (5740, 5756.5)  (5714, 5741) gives 1.79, 25.6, 28.5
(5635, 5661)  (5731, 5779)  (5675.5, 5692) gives 1.69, 25.7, 26.2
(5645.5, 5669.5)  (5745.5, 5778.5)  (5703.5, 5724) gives 0.59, 26.2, 26.7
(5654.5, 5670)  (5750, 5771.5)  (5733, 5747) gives 0.47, 28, 25.7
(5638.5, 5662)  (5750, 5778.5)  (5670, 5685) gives 0.48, 25.7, 26.3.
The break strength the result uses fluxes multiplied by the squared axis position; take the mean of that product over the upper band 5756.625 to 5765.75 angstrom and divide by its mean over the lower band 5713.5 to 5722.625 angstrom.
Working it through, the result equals 0.87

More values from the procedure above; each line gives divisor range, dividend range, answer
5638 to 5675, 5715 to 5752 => 1.03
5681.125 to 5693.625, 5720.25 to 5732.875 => 1.11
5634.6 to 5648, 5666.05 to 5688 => 0.99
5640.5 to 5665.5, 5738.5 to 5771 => 1.05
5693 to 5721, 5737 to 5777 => 1.03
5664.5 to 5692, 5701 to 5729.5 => 1.07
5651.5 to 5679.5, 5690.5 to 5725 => 0.97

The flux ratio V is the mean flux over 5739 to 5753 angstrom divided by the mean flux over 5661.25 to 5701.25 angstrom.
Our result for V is 1.1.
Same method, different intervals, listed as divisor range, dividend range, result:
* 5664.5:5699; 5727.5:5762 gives 1.07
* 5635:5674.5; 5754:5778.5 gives 0.97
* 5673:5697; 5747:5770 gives 1.09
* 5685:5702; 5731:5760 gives 1.11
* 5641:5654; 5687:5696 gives 1.06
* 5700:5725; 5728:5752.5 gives 1.04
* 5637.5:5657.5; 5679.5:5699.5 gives 0.92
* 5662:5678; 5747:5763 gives 1.03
